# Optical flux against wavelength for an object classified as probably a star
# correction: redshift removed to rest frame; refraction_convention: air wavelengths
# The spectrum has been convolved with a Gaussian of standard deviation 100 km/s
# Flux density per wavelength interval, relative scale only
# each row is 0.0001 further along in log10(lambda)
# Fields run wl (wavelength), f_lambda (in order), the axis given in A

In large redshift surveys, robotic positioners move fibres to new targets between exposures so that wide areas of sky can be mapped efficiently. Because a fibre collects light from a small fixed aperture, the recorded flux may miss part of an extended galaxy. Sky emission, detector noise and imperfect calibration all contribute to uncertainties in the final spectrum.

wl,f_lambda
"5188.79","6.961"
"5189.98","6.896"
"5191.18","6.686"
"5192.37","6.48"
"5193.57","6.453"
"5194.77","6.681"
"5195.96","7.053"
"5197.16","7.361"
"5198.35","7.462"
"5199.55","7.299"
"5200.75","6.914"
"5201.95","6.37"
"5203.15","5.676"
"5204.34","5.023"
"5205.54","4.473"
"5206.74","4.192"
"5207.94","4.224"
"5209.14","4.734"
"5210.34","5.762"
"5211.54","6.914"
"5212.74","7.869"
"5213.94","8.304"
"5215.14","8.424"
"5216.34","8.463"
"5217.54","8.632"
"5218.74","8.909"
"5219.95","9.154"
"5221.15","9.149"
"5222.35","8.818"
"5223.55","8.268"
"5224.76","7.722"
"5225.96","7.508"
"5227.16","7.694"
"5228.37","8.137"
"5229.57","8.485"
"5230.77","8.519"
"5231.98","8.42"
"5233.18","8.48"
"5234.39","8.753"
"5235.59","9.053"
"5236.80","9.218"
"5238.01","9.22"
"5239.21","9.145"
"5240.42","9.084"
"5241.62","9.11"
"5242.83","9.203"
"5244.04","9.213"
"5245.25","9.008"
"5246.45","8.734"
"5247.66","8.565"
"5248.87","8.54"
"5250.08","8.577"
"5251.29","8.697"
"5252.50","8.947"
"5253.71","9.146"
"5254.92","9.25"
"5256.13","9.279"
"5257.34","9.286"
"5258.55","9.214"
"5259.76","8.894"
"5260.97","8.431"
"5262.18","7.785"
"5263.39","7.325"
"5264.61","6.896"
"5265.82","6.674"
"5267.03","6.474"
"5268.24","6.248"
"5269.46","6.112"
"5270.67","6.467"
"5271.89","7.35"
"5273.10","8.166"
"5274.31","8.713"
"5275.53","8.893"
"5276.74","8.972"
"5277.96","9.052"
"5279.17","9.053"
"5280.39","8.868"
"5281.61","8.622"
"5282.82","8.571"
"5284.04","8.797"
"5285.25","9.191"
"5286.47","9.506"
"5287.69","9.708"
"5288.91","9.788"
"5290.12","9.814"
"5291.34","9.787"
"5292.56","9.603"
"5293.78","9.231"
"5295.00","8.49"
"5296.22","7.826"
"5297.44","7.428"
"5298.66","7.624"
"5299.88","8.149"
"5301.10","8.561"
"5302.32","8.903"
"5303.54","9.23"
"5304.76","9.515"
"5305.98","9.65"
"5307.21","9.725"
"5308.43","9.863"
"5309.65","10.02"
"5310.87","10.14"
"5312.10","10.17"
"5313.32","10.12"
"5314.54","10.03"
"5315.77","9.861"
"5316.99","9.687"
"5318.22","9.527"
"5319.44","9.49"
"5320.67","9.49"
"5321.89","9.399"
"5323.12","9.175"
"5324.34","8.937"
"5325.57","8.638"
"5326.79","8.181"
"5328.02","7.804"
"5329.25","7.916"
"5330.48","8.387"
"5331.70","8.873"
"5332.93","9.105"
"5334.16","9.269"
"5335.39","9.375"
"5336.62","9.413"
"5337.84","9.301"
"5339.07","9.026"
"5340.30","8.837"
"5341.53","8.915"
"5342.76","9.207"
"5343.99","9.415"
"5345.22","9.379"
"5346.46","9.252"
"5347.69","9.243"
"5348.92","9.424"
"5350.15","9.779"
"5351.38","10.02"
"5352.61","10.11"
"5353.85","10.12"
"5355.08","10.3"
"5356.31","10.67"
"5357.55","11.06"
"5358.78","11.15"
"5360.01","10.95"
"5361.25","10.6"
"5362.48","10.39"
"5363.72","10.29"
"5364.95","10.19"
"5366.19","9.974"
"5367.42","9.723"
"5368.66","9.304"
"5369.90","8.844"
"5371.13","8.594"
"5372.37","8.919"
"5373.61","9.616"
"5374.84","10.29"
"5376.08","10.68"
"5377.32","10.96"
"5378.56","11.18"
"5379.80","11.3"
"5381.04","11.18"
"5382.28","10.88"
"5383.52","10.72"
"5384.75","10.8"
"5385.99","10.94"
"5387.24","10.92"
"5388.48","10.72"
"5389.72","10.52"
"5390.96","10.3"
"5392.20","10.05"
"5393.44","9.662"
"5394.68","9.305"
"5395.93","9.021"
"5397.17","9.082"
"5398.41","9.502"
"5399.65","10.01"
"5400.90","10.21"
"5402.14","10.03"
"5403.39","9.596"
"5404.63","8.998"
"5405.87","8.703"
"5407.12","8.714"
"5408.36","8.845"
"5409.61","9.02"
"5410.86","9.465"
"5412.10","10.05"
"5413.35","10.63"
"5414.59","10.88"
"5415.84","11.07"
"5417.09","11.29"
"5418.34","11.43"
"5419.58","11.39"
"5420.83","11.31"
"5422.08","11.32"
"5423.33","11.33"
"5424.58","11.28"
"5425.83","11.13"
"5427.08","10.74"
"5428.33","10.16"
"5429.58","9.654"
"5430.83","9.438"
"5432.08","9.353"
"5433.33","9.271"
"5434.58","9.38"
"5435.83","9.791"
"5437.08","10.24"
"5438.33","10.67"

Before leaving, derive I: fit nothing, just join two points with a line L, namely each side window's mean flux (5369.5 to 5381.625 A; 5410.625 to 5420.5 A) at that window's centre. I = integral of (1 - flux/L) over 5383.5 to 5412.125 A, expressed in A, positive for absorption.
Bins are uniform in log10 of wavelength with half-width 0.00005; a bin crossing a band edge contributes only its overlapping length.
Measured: 2.1 A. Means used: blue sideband 10.2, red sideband 10.9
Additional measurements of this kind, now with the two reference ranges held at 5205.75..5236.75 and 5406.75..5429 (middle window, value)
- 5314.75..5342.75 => 0.77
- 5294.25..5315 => -0.40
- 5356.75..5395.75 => -1.29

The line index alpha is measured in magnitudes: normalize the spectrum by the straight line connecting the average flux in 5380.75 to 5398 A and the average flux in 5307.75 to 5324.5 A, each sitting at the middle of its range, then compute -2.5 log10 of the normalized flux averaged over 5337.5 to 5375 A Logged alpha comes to 0.03 mag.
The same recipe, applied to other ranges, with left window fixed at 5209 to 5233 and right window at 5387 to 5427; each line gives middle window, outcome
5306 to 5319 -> -0.090 mag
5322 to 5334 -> 0.081 mag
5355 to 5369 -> -0.080 mag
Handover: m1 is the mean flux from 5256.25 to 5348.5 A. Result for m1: 8.83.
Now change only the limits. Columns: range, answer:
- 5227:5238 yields 8.59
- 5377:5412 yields 10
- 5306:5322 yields 9.81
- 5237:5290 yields 8.55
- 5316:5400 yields 9.76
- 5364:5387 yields 10.2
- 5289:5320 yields 9.31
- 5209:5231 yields 8.03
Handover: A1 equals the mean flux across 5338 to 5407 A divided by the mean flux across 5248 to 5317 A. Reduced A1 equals 1.14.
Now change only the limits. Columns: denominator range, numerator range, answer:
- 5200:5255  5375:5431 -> 1.30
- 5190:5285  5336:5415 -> 1.26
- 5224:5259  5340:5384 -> 1.15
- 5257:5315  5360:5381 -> 1.16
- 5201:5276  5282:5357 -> 1.17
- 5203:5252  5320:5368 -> 1.19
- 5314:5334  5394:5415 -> 1.05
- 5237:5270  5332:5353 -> 1.11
